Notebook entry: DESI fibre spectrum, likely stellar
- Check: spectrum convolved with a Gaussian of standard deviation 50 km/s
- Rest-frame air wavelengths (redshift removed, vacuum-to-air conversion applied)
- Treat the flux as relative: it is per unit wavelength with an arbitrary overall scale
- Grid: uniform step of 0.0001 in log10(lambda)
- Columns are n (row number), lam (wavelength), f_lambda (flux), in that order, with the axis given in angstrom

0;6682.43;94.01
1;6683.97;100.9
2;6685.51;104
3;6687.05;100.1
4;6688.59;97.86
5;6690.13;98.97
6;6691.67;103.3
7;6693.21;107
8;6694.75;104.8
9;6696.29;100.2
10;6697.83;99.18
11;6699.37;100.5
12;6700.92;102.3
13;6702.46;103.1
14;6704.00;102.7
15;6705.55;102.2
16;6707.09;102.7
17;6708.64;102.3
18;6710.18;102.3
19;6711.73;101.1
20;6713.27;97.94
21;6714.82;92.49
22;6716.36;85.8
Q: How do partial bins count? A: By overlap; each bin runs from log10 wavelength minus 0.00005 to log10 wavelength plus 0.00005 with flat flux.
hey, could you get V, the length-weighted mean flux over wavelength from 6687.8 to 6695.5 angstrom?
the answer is 102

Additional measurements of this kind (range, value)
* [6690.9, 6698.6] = 103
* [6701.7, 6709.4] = 103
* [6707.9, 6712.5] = 102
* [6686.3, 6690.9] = 99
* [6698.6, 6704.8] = 102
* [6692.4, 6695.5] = 106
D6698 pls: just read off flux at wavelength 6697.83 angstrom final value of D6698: 99.18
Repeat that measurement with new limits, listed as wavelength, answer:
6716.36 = 85.8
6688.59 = 97.86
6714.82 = 92.49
